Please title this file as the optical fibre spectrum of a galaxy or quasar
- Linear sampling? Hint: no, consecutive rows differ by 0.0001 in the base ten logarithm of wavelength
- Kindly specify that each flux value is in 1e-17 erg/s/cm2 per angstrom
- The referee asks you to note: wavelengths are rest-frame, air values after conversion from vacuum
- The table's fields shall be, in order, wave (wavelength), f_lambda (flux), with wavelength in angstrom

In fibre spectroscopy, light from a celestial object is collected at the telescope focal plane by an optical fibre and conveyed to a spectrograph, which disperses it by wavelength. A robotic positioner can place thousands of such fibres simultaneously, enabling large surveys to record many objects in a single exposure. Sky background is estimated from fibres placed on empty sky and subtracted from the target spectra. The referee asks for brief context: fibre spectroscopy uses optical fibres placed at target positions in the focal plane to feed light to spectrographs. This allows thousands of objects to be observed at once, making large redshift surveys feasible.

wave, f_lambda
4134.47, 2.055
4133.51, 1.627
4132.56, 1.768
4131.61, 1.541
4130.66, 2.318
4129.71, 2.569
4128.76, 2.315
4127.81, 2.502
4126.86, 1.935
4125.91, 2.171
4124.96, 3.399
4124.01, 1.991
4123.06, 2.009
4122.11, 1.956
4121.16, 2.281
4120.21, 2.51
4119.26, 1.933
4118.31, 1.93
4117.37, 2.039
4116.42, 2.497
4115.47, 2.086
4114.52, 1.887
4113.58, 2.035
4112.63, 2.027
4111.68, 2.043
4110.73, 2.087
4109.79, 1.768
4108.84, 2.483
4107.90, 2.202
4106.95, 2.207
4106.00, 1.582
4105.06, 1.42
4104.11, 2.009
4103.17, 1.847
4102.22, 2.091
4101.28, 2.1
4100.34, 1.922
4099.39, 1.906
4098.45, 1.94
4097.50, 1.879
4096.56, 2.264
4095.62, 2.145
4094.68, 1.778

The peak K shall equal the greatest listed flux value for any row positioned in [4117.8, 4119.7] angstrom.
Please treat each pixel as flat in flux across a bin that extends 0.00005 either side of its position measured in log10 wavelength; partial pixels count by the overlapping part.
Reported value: 1.933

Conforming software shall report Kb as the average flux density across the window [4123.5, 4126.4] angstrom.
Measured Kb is 2.51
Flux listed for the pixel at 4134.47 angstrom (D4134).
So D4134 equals 2.055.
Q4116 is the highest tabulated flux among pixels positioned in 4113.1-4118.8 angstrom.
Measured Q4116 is 2.497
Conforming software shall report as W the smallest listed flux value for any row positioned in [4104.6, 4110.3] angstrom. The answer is 1.42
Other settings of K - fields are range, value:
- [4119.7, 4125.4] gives 3.399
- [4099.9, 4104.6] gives 2.1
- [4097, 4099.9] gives 1.94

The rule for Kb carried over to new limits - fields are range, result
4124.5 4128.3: 2.5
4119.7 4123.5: 2.19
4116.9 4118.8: 1.99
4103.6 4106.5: 1.68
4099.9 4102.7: 2.04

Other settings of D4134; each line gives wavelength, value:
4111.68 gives 2.043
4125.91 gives 2.171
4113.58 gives 2.035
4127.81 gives 2.502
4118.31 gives 1.93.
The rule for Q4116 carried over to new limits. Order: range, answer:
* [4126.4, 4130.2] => 2.569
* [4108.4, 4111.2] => 2.483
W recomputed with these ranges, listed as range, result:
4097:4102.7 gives 1.879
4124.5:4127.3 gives 1.935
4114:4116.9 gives 1.887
